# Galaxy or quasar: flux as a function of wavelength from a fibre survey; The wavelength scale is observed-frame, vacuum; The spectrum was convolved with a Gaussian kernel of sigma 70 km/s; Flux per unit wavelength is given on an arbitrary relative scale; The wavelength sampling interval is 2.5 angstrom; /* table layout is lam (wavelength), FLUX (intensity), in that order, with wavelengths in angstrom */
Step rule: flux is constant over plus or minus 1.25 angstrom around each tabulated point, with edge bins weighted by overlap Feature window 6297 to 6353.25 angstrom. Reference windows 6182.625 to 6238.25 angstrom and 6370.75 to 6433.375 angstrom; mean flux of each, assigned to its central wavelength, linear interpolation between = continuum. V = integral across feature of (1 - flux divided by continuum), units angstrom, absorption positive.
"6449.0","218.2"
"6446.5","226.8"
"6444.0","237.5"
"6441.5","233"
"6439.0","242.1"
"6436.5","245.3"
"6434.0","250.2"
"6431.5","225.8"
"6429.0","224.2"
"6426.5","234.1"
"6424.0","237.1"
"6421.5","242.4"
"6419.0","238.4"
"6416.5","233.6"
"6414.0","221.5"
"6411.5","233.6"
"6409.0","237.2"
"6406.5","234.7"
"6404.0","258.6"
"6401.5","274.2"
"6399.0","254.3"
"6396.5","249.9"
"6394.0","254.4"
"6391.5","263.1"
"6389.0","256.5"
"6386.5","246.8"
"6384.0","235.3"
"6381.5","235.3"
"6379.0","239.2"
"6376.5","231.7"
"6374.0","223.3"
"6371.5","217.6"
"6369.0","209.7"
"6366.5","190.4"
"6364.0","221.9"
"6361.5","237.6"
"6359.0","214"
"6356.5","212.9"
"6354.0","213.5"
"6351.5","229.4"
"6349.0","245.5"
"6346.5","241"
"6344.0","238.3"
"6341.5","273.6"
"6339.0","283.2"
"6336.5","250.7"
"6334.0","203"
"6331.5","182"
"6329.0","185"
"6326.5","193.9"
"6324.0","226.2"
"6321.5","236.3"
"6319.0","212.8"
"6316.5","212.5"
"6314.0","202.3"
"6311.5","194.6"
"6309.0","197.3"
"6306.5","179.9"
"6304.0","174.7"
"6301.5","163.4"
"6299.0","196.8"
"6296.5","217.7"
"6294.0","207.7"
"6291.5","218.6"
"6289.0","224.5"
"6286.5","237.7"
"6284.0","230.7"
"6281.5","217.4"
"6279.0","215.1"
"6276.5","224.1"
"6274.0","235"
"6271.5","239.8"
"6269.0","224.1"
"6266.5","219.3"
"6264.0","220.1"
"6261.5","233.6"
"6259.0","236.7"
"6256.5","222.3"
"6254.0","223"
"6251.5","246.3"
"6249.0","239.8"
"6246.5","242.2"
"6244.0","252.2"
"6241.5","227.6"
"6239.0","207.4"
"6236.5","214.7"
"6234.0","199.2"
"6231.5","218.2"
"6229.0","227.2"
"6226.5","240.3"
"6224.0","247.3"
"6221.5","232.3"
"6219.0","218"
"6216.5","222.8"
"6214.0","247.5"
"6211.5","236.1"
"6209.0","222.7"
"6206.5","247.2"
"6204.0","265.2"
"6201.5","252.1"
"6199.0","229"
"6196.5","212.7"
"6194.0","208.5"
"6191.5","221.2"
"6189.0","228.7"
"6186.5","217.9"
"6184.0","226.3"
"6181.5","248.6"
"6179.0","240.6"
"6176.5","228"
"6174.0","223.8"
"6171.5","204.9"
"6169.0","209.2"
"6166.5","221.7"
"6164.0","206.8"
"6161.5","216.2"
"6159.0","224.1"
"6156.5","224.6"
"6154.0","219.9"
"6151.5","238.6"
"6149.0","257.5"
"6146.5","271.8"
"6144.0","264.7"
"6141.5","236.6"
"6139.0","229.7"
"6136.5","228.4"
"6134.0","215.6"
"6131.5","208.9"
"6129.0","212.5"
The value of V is 5.0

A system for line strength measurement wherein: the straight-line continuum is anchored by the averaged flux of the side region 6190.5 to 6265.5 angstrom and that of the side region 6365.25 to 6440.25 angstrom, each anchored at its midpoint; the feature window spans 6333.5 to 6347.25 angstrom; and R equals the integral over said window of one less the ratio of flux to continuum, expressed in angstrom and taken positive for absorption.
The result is -0.9 angstrom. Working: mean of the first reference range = 230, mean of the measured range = 251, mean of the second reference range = 238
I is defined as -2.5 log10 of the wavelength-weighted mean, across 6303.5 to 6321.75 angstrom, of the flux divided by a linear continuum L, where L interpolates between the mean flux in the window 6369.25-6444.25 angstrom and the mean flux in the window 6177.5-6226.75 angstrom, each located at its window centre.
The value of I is 0.18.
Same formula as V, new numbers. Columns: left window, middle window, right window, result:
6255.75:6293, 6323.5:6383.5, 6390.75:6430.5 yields 2.8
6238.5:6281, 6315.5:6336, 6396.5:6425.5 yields 2.4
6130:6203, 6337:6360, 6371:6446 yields -0.2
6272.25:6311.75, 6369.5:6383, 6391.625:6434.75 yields 0.2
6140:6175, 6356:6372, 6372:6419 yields 1.8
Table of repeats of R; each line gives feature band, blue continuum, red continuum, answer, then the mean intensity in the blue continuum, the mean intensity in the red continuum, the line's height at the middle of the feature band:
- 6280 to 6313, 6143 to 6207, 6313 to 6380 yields 3.0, 231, 223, 225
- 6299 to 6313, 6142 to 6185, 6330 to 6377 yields 2.7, 231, 227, 228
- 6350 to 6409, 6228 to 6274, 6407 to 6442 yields -0.4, 228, 236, 234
